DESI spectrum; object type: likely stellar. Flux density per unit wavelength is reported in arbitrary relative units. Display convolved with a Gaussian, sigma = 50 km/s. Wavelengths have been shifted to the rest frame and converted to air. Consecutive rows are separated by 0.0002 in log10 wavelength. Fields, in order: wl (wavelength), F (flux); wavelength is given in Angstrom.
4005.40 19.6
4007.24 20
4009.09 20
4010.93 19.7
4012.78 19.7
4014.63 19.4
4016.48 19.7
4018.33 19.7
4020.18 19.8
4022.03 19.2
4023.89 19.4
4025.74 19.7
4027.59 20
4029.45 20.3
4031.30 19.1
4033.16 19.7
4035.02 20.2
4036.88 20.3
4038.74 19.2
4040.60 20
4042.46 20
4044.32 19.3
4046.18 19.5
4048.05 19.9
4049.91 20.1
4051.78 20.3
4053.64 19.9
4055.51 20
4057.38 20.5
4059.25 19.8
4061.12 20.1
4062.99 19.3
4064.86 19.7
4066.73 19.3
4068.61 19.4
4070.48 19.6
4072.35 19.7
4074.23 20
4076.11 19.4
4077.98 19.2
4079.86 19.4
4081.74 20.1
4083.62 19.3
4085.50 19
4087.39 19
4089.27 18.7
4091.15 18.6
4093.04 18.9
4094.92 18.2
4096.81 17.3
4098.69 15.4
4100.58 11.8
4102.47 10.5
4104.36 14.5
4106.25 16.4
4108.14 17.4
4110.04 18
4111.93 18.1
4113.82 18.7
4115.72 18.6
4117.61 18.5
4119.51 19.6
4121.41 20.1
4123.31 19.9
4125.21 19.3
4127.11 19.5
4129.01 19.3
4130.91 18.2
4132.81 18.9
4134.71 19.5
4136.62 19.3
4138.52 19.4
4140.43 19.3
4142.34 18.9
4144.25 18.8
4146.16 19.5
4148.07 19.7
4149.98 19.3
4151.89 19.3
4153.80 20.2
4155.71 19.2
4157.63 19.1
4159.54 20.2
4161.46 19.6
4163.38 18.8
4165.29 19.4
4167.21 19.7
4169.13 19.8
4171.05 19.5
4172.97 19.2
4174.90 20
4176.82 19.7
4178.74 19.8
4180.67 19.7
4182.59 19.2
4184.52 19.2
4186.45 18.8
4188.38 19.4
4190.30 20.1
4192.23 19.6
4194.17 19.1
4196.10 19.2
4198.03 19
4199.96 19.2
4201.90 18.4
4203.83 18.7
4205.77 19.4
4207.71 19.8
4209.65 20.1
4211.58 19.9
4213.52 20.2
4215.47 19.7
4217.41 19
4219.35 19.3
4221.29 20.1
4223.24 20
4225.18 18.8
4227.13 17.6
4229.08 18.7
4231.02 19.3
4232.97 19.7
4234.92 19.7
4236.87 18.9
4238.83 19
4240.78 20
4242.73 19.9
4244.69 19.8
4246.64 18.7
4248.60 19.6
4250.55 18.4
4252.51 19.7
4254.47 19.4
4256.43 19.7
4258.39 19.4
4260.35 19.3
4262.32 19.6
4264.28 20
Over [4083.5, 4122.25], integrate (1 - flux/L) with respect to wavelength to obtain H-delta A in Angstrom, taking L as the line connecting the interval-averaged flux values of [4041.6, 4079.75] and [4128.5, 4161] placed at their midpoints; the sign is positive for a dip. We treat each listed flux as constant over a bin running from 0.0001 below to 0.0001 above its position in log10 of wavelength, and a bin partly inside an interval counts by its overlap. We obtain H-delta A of 4.19 Angstrom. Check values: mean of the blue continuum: 19.7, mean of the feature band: 17.4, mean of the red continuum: 19.3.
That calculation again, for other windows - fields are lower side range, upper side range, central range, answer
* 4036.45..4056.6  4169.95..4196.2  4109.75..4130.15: 0.6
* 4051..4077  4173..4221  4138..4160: 0.2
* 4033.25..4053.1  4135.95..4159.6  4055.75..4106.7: 3.6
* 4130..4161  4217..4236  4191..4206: 0.1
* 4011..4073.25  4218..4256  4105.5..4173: 1.4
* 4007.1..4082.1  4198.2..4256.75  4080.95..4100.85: 1.6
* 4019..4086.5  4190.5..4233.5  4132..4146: 0.2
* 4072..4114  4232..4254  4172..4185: -0.6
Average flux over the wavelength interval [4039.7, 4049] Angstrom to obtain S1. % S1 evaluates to 19.7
